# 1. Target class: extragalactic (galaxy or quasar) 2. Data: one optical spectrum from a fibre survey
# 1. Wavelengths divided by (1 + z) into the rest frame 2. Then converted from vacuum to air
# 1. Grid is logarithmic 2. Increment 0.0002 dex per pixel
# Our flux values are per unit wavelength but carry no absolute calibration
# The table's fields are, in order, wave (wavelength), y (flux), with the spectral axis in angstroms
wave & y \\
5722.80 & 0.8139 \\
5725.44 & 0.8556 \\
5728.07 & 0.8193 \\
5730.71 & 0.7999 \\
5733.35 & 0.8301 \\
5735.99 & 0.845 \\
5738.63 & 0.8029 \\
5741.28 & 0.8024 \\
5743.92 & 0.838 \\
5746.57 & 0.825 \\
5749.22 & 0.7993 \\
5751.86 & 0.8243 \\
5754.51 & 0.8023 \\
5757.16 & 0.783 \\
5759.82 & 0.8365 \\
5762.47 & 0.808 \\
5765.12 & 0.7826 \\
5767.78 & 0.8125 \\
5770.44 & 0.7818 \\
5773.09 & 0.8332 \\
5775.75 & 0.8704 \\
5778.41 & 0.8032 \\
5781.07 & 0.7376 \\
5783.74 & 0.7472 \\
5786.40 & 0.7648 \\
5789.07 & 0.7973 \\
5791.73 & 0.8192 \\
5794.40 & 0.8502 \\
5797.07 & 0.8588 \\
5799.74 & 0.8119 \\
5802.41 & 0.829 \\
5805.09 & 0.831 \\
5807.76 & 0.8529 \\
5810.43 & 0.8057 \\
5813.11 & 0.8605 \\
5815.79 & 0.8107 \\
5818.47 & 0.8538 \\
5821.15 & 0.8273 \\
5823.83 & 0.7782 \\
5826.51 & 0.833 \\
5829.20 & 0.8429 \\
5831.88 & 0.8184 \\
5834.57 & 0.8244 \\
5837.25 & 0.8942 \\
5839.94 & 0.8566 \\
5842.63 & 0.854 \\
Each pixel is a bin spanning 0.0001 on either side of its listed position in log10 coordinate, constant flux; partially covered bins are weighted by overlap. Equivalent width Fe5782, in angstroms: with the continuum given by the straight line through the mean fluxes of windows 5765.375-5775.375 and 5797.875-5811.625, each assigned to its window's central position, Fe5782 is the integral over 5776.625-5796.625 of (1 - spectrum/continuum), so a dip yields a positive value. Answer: 0.6 angstroms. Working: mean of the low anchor 0.812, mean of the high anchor 0.828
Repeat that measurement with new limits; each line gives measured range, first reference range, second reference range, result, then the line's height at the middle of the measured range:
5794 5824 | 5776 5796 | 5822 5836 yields -0.9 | 0.808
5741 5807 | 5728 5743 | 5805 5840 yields 1.1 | 0.825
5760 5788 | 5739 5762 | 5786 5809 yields 0.8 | 0.82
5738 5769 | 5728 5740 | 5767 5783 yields 0.1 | 0.812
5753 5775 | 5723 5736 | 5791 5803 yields 0.6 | 0.831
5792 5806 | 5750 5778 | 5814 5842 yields -0.2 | 0.825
